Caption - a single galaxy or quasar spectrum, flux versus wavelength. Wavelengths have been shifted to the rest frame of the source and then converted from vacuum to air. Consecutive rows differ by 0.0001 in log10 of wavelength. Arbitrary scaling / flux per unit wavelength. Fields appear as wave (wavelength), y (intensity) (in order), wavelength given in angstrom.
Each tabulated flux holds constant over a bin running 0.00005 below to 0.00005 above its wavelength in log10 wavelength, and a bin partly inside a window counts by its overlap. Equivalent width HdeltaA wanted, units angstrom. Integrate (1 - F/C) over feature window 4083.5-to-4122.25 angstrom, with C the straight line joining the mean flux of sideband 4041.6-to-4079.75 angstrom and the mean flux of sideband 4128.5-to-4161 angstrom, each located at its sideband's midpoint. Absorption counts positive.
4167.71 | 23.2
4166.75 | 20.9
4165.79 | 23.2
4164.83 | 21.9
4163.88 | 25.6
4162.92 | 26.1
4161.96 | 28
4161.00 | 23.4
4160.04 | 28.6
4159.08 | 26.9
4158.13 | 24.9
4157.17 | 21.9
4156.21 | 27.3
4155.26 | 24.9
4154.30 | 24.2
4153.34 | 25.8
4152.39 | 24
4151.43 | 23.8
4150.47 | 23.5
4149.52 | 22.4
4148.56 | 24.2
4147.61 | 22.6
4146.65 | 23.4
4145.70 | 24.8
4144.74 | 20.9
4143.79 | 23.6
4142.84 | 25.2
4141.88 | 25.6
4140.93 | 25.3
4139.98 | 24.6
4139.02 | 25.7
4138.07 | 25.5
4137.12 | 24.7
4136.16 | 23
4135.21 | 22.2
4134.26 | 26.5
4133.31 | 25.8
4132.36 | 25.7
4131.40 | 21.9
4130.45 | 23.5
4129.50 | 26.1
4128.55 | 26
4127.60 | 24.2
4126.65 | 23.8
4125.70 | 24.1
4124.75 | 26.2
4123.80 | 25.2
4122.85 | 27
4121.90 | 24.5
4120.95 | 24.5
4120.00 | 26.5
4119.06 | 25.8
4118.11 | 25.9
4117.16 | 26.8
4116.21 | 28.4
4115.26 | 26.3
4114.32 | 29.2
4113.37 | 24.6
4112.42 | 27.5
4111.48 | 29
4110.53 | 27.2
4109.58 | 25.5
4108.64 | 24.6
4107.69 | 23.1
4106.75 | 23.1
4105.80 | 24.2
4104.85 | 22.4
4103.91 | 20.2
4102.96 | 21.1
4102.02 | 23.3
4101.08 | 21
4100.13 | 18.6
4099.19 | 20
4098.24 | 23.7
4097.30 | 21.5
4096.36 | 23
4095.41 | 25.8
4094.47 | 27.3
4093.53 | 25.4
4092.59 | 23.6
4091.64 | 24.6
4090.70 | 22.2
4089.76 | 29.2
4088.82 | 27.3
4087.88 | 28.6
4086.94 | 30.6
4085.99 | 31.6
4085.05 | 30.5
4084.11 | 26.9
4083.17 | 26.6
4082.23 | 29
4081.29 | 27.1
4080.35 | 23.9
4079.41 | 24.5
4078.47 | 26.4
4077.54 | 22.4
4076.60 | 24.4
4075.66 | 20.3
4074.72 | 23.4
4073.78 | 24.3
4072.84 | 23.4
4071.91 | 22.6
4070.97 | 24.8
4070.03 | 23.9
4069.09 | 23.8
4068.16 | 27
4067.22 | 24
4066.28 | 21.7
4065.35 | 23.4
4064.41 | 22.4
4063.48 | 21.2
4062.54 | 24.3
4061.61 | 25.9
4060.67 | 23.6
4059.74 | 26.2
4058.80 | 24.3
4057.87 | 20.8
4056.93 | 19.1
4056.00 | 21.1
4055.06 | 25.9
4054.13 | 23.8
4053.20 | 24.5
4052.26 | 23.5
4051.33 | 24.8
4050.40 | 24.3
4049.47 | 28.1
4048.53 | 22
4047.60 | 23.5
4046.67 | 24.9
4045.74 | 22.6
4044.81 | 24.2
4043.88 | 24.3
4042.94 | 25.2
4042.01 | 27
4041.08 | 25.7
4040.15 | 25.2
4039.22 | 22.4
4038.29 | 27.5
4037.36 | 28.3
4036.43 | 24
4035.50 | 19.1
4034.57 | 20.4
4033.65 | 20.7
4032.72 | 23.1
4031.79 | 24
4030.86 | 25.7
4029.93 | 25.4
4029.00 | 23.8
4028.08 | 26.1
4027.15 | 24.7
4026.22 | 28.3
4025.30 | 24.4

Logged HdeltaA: -1.7 angstrom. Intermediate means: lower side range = 23.8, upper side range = 24.5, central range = 25.3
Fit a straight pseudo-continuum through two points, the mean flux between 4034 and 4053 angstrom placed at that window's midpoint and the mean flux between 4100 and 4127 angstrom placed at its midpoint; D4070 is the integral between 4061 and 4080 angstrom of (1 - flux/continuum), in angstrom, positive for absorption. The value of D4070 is 0.7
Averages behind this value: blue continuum 24.3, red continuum 24.9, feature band 23.7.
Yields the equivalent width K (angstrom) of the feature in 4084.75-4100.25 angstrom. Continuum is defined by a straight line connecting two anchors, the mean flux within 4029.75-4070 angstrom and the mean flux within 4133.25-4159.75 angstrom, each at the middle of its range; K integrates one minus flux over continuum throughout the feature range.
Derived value -0.9 angstrom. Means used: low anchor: 23.9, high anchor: 24.4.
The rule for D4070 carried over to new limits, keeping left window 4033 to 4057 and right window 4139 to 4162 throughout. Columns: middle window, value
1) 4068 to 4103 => -0.9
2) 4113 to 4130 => -1.0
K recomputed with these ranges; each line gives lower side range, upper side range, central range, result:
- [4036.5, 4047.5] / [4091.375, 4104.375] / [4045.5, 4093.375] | -1.6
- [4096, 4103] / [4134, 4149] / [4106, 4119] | -2.2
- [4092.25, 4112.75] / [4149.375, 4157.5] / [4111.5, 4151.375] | -1.6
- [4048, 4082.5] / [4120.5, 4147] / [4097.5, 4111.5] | 0.8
